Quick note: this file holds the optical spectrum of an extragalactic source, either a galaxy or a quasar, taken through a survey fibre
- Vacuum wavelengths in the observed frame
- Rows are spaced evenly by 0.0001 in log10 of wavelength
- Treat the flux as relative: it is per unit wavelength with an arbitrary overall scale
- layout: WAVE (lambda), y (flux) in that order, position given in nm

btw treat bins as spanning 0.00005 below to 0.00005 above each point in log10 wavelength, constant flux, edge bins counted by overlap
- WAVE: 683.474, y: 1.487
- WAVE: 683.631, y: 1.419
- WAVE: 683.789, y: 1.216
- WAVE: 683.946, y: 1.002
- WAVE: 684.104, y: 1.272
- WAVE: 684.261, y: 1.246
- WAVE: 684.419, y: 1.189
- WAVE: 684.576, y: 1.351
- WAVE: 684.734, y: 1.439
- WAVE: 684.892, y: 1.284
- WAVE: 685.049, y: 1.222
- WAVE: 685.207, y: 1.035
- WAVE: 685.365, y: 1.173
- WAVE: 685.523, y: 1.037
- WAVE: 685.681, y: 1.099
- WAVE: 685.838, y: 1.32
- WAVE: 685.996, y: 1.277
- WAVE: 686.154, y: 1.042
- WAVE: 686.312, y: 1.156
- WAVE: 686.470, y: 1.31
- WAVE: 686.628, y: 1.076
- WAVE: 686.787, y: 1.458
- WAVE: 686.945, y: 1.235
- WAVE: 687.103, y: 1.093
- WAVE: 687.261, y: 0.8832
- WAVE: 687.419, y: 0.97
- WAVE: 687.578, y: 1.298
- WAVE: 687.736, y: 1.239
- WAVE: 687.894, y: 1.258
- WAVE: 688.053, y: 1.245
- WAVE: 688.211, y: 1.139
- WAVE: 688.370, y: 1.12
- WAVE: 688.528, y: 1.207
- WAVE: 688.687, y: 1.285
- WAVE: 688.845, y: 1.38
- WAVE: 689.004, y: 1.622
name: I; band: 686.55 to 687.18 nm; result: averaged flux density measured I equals 1.22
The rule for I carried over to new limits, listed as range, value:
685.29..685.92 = 1.16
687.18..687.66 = 1.05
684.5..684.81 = 1.39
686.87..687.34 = 1.07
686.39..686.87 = 1.28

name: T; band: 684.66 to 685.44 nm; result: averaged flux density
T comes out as 1.23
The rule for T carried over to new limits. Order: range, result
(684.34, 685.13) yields 1.3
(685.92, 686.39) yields 1.16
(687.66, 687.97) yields 1.25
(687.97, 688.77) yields 1.2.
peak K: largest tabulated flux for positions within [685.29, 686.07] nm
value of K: 1.32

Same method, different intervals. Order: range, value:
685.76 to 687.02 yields 1.458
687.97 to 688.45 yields 1.245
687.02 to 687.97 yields 1.298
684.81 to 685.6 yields 1.284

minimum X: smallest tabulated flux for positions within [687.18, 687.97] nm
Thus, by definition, 0.8832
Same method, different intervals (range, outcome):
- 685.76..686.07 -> 1.277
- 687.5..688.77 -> 1.12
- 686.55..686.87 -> 1.076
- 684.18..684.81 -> 1.189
